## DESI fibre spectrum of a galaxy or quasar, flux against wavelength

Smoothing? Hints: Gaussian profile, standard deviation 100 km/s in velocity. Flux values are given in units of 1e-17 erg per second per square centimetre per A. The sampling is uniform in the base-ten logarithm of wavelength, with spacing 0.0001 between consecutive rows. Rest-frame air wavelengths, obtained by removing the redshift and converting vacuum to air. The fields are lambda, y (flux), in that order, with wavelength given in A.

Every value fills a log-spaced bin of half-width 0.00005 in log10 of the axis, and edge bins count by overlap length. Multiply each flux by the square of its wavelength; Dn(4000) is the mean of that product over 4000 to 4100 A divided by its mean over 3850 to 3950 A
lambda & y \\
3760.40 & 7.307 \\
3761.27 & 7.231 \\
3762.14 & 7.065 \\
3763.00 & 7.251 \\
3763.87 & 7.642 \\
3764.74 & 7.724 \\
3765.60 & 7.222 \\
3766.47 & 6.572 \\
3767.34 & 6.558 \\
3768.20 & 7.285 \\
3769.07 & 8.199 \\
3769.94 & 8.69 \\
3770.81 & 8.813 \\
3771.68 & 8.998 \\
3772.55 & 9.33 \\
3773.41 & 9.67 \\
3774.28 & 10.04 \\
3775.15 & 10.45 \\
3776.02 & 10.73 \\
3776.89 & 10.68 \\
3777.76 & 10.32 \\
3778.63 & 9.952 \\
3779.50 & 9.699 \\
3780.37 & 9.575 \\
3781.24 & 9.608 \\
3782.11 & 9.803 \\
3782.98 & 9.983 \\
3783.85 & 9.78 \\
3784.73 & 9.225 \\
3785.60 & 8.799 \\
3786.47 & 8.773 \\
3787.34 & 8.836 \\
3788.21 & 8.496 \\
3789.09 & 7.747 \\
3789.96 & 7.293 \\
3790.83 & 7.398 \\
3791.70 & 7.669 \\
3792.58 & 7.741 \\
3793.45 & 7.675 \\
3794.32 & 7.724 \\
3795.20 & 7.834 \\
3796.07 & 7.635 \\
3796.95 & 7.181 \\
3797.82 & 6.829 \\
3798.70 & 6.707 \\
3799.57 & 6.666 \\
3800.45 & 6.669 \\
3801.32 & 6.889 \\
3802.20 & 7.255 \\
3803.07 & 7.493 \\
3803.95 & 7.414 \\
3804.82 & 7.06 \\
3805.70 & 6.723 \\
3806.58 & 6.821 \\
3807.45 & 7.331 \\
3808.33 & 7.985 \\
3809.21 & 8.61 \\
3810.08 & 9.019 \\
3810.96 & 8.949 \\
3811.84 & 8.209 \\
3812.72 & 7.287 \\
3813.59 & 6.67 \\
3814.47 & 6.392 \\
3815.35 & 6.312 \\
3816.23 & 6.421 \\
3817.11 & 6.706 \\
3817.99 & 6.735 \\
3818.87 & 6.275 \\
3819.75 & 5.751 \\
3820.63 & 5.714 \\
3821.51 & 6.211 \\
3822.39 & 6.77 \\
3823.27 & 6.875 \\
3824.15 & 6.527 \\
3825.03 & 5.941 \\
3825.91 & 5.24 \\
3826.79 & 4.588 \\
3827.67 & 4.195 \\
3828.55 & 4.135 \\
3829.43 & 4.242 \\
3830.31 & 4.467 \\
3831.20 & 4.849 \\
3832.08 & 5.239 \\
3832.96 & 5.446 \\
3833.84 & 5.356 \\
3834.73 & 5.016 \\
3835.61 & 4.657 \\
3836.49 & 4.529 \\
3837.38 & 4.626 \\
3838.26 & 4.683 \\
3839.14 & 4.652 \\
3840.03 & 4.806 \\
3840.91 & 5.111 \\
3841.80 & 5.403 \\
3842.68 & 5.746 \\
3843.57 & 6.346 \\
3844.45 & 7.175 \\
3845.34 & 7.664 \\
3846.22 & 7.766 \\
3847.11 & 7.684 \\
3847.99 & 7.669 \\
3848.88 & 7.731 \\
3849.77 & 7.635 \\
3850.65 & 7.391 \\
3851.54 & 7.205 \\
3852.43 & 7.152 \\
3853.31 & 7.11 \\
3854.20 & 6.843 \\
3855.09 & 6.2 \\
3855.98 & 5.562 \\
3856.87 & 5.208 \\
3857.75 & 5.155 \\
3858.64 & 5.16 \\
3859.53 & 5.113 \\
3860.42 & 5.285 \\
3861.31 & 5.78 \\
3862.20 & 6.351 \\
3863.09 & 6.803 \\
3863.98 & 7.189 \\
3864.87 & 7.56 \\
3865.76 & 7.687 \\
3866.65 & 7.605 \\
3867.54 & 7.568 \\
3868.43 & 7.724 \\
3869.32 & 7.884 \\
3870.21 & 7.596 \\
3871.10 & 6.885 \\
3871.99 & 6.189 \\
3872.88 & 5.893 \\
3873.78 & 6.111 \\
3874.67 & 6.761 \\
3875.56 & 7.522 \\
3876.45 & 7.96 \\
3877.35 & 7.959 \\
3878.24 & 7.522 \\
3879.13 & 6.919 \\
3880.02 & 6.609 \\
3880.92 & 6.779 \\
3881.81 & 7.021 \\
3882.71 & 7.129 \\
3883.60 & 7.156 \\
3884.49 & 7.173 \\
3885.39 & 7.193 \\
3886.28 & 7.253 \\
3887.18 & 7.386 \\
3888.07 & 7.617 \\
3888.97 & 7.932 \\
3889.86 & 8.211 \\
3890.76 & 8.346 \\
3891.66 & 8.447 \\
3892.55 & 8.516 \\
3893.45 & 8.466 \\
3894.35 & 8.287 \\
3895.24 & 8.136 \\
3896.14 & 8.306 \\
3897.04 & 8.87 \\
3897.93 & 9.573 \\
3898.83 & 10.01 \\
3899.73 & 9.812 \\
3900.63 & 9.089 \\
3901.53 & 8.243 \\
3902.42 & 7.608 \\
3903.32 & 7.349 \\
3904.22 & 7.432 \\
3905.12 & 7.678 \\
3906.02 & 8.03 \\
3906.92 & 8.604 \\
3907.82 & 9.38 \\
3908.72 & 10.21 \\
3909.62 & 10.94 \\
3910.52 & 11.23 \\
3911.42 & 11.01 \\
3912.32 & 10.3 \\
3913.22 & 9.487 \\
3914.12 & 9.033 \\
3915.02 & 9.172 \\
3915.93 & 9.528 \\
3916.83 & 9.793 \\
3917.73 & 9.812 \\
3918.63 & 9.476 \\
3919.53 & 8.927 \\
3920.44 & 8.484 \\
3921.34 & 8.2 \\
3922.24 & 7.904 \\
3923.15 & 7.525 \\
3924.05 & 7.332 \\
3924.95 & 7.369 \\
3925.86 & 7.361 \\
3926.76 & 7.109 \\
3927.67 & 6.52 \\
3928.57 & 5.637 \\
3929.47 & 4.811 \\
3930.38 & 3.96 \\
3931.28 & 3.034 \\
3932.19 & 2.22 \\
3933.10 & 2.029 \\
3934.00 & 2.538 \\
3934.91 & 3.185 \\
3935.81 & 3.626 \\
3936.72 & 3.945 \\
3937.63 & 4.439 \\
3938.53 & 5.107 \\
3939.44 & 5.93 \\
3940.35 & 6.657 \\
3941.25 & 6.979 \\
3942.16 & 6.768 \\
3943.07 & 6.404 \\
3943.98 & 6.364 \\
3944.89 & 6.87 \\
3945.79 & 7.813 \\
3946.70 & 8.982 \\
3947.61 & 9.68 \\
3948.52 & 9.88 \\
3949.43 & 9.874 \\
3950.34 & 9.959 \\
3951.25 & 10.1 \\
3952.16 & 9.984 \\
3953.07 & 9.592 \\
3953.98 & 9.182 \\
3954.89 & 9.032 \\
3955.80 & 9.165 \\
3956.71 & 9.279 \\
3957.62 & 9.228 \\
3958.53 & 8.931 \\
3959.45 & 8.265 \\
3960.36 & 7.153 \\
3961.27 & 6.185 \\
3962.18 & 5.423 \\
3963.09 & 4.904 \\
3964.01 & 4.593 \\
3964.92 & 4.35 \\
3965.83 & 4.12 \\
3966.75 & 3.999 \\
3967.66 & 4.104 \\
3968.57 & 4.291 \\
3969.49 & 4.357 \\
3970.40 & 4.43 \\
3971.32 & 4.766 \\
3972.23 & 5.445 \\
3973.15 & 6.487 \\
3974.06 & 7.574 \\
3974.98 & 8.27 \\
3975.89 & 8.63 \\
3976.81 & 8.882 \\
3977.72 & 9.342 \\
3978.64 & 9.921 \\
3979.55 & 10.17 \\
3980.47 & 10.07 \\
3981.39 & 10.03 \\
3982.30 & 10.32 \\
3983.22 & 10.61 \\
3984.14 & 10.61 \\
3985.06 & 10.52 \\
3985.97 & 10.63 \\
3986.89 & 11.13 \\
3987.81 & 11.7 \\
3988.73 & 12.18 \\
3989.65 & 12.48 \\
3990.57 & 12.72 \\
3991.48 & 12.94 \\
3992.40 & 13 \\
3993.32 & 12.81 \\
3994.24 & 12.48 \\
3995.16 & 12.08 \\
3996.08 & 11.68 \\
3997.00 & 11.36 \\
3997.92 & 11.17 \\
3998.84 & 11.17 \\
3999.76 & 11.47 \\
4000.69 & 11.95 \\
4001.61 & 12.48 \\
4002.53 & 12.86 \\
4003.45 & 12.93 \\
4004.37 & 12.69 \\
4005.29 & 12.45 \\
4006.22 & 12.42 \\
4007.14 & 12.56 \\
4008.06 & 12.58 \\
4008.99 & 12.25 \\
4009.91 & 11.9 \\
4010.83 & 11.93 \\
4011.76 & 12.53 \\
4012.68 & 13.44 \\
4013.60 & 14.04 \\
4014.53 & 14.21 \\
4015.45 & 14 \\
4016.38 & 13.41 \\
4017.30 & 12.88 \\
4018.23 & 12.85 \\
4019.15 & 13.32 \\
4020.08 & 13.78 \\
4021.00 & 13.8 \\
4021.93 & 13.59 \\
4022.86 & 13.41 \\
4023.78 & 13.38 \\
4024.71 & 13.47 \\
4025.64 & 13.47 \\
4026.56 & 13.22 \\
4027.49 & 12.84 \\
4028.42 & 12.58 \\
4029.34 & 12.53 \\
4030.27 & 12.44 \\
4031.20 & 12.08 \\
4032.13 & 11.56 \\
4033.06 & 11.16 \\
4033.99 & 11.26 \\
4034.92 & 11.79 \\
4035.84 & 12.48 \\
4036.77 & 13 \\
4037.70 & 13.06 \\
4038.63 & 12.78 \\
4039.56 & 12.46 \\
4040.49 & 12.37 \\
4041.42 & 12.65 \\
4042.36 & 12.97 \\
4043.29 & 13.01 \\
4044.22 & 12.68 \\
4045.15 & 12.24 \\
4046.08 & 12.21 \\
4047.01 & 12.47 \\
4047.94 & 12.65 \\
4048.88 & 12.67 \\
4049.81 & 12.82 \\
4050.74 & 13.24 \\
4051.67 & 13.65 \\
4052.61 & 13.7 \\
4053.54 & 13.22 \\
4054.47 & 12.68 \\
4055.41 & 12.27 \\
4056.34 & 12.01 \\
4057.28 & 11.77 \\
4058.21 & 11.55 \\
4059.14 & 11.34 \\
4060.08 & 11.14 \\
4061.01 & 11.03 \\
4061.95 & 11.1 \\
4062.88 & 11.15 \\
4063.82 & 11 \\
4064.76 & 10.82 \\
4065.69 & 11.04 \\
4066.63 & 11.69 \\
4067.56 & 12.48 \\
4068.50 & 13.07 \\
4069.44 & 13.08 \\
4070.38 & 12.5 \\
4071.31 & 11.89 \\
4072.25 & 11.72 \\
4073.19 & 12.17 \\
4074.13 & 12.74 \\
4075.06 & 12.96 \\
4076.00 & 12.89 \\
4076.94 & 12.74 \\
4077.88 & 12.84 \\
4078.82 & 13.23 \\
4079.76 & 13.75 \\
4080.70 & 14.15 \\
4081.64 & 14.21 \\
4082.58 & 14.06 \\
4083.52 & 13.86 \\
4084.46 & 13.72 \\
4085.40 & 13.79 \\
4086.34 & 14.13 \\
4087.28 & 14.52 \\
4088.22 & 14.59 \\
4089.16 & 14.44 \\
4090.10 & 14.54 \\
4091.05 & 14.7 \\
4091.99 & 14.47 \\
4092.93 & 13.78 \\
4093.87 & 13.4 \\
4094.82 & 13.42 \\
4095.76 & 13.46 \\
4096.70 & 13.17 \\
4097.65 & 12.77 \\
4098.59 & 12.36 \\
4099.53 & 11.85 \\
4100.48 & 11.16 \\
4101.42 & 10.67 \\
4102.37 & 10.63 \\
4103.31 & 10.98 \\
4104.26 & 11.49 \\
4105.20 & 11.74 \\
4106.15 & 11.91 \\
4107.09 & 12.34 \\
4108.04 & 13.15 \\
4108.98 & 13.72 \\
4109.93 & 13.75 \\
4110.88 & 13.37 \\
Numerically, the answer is 1.9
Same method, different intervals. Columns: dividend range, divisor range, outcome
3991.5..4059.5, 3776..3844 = 2.02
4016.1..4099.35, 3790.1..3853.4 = 2.22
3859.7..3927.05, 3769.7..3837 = 1.14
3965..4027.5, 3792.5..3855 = 1.85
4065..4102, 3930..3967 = 2.12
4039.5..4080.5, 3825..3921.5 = 1.87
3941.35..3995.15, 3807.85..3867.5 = 1.47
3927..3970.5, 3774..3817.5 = 0.85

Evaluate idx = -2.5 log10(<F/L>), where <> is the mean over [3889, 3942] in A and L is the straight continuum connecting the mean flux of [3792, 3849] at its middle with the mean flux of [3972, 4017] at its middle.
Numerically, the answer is 0.20 mag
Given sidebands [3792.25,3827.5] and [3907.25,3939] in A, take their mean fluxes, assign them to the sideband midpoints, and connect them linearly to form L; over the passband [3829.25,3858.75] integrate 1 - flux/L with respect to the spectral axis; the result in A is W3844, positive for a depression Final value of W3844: 4.5 A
